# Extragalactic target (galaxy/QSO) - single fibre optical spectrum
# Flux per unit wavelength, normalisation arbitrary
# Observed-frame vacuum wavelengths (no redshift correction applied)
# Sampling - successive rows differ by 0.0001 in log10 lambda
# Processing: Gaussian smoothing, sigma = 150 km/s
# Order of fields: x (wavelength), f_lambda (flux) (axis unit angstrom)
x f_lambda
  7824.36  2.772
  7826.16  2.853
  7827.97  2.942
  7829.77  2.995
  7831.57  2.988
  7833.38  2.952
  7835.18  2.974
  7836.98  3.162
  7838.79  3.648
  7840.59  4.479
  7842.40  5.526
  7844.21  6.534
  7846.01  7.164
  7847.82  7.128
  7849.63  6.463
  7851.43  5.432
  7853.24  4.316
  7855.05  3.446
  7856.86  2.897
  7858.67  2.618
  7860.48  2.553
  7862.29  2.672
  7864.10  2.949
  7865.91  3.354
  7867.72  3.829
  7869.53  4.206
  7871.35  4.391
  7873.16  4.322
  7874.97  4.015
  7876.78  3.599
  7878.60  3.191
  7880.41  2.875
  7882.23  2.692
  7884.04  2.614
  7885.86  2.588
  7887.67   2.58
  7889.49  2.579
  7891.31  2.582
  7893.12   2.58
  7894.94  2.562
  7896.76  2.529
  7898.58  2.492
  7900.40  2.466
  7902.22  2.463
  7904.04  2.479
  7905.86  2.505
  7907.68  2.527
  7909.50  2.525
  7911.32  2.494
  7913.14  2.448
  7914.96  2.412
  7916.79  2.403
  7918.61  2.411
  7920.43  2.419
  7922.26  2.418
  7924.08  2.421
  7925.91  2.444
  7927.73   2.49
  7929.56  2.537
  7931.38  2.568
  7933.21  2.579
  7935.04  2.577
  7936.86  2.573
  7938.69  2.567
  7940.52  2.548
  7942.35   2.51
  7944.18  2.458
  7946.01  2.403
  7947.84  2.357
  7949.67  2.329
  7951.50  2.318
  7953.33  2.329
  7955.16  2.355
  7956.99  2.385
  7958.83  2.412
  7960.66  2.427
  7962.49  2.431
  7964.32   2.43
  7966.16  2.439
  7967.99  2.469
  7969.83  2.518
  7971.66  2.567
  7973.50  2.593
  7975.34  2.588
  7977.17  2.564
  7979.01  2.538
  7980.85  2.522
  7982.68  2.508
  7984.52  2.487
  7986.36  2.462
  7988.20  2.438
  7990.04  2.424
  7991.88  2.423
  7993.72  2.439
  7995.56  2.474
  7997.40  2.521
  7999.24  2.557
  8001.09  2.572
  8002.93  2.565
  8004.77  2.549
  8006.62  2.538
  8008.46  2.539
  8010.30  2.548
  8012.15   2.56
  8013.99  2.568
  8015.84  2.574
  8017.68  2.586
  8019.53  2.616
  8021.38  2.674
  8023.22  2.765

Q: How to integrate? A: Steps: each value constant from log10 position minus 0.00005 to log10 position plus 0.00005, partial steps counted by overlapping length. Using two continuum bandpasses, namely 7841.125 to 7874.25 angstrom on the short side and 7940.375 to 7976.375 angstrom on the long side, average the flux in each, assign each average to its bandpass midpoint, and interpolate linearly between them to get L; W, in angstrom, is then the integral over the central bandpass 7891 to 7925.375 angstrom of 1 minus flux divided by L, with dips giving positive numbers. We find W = 9.5 angstrom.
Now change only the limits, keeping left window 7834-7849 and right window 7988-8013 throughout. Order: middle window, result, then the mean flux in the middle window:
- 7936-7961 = 6.9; 2.43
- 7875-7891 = 5.5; 2.89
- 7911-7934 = 7.9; 2.46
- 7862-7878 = 3.0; 3.73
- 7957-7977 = 3.7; 2.49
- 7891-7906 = 5.9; 2.52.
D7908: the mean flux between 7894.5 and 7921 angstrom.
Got 2.47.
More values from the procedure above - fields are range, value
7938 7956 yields 2.42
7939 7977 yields 2.45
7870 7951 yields 2.68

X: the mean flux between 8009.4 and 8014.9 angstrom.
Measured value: 2.56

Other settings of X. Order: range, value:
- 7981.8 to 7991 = 2.46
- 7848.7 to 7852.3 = 5.97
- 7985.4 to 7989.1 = 2.45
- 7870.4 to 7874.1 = 4.35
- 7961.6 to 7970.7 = 2.46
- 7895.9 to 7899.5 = 2.51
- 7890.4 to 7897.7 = 2.56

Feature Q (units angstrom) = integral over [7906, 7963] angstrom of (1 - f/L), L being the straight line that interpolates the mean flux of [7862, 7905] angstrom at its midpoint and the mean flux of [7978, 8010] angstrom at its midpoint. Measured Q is 6.77 angstrom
